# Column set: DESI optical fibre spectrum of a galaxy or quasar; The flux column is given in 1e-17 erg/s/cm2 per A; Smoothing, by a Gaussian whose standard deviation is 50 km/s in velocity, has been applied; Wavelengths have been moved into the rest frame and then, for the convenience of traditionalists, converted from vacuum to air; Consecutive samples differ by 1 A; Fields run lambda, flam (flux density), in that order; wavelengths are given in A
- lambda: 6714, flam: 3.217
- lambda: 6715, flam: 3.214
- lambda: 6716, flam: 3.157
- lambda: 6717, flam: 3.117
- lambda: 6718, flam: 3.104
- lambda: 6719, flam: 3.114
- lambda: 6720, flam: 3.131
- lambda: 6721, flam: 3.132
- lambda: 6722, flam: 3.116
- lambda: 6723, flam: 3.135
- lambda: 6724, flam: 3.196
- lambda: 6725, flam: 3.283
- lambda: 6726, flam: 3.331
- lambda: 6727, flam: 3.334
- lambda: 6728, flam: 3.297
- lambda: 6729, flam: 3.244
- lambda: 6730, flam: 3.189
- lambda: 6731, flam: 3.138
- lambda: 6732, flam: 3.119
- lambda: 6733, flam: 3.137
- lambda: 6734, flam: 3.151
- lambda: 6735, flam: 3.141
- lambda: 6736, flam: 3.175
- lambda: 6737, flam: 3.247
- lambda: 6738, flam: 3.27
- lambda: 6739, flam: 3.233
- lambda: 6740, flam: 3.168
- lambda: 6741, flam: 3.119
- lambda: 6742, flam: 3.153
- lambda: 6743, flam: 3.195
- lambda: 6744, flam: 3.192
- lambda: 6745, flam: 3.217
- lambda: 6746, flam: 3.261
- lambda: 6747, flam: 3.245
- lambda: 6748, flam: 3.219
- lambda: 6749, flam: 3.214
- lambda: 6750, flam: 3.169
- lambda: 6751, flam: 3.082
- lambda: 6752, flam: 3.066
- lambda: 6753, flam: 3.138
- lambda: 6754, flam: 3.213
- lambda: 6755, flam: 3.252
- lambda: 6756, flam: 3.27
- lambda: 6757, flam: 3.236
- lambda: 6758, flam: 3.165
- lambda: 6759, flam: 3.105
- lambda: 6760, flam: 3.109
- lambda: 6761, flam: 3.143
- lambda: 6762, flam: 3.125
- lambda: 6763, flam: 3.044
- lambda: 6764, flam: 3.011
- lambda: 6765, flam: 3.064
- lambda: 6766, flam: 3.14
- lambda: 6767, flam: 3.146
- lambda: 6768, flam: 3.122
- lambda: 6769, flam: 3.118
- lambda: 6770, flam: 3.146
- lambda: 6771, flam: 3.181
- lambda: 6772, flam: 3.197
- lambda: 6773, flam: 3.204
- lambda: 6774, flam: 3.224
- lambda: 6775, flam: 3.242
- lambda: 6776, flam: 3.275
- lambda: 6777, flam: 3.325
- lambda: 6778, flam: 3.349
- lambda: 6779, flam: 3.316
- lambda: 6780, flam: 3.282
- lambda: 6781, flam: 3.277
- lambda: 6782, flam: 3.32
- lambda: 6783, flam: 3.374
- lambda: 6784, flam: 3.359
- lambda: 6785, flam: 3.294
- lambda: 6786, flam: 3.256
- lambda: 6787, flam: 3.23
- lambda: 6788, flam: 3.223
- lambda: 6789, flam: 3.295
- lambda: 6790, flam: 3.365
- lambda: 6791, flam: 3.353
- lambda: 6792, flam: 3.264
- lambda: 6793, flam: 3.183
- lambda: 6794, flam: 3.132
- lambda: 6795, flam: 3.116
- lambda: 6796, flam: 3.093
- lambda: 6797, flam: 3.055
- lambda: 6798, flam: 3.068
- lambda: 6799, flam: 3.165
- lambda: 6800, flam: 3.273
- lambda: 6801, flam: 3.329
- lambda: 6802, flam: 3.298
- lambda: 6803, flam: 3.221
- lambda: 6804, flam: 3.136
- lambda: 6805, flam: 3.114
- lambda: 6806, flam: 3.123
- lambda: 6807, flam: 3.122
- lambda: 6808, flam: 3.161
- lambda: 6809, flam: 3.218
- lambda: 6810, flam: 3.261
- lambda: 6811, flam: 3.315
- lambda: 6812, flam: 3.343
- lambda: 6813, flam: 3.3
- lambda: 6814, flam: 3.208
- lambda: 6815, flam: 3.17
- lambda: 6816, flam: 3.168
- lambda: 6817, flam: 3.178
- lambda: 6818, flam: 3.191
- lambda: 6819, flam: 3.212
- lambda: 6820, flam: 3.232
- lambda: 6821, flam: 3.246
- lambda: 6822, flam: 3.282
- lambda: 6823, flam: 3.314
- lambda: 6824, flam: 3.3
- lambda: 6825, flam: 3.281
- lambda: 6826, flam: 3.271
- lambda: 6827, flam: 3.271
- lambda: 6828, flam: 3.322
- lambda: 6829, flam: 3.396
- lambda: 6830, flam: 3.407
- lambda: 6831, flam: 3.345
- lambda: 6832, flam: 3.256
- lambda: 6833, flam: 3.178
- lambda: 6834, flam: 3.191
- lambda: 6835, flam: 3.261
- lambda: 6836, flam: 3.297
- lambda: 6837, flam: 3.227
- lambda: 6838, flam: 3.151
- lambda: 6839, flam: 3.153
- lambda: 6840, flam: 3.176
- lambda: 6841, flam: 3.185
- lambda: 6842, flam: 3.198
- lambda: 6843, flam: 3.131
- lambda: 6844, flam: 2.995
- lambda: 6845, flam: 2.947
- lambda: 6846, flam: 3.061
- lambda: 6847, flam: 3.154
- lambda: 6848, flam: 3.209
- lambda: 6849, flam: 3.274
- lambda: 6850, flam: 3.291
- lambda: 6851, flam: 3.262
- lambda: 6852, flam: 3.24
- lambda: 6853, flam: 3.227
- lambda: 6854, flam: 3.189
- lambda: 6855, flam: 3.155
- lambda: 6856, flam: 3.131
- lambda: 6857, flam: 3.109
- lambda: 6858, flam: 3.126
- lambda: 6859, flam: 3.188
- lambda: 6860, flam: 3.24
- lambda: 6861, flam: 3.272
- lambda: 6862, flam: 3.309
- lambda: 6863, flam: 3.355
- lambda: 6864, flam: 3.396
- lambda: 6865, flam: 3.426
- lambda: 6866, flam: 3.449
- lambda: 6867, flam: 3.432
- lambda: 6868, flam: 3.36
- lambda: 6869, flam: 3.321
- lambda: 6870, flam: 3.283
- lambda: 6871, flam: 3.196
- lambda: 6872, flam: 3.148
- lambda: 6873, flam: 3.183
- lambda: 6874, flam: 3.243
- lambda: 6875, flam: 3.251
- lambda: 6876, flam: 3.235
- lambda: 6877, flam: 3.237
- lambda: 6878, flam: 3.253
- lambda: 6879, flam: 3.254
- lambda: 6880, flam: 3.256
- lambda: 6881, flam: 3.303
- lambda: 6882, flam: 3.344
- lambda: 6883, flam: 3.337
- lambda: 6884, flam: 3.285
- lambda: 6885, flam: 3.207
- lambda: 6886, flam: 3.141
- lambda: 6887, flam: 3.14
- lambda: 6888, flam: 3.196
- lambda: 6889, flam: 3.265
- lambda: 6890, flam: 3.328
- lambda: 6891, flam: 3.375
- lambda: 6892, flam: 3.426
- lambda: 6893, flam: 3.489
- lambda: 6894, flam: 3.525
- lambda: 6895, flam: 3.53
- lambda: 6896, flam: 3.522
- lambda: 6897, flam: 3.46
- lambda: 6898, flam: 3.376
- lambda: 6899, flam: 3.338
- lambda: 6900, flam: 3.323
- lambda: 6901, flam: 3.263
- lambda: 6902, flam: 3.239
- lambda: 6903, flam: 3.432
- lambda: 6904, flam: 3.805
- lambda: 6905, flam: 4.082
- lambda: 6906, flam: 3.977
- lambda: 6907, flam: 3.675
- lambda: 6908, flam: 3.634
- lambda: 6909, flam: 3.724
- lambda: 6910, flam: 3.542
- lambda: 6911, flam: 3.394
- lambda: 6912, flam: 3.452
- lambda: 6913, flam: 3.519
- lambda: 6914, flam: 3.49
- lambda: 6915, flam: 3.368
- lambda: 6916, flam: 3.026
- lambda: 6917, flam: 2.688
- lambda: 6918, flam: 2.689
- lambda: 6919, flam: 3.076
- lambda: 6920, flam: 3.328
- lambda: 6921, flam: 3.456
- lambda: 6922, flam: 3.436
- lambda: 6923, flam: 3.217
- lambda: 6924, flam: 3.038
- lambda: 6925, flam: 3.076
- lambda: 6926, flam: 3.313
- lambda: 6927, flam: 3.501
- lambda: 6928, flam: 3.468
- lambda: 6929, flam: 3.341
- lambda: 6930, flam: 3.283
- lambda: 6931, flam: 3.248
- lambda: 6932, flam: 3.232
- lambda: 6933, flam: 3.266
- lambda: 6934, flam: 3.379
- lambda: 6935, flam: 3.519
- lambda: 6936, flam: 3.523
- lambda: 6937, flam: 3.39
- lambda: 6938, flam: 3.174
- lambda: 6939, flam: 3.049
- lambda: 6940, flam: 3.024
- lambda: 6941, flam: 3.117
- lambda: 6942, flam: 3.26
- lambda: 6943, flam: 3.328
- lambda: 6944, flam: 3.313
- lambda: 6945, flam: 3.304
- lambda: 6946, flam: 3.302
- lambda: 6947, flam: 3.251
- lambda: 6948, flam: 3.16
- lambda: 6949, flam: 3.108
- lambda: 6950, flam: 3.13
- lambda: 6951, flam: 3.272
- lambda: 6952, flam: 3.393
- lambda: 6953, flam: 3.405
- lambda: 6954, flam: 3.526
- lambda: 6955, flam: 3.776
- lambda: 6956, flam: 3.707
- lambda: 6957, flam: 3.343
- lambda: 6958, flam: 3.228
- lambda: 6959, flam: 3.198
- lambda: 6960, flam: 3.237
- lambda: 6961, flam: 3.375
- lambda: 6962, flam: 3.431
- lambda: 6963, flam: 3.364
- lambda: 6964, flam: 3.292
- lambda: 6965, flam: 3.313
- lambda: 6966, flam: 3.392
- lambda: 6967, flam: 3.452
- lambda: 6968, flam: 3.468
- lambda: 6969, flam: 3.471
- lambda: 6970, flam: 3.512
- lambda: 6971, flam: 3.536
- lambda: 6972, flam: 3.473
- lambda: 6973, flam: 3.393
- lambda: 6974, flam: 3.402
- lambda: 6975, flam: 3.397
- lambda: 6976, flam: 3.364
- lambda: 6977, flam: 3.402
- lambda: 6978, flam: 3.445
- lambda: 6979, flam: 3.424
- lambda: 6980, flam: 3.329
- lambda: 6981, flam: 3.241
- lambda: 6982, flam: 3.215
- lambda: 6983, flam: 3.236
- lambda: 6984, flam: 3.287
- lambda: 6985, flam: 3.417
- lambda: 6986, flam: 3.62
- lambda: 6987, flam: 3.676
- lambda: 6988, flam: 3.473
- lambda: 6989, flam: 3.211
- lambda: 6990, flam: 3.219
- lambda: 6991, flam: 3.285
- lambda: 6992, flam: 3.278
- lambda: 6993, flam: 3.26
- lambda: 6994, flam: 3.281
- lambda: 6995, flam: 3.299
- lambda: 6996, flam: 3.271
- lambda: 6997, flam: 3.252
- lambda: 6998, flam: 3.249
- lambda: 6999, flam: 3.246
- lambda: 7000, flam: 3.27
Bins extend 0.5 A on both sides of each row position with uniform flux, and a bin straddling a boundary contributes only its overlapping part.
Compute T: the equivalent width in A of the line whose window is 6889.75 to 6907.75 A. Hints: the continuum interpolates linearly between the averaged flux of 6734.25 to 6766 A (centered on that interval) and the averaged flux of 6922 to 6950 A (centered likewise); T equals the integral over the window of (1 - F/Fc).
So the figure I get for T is -1.5 A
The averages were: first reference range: 3.17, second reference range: 3.27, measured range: 3.51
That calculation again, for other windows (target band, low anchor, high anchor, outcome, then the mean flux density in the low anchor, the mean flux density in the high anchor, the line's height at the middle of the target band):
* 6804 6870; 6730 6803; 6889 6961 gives 0.7 A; 3.2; 3.36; 3.27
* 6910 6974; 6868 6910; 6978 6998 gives 0.7 A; 3.38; 3.33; 3.35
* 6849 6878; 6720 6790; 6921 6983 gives 0.2 A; 3.2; 3.34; 3.28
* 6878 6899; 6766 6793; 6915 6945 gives -0.6 A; 3.26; 3.24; 3.24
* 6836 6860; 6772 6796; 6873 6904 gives 1.0 A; 3.27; 3.32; 3.3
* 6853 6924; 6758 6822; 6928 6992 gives -0.9 A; 3.21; 3.35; 3.29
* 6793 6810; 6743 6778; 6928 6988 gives 0.2 A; 3.18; 3.35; 3.21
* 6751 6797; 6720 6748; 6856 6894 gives 0.3 A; 3.2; 3.28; 3.22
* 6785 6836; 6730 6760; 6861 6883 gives 0.1 A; 3.18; 3.3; 3.24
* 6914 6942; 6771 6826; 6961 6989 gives 1.0 A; 3.24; 3.4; 3.36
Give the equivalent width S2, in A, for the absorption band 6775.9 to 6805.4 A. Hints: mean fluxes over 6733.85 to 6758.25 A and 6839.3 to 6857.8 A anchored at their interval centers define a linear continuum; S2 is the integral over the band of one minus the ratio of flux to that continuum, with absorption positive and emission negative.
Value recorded -0.6 A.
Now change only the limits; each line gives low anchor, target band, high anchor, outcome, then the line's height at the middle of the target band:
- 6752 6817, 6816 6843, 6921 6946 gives -0.1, 3.23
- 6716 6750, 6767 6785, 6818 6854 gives -0.3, 3.21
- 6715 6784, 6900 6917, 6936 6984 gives -1.0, 3.3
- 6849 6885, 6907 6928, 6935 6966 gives -0.1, 3.29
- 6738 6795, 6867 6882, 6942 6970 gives 0.1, 3.29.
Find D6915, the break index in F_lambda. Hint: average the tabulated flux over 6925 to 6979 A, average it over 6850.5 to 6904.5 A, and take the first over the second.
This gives 1.0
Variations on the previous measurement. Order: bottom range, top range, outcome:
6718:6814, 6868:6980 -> 1.05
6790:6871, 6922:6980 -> 1.03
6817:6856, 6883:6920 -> 1.05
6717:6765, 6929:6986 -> 1.05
